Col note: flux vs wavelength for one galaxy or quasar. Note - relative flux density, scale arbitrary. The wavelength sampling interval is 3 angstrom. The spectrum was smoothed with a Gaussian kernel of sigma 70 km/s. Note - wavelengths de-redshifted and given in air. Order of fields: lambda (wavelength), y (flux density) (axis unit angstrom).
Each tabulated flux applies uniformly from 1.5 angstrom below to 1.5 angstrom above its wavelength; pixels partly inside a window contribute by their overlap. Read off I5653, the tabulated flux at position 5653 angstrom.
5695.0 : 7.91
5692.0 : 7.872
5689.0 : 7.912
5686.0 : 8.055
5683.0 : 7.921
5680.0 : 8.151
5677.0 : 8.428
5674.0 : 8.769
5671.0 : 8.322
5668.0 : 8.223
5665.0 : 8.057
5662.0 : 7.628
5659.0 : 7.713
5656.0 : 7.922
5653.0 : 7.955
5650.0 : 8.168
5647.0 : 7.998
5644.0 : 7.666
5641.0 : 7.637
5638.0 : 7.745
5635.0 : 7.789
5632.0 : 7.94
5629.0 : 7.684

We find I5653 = 7.955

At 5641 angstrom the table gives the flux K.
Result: 7.637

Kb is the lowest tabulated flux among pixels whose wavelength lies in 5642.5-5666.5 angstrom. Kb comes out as 7.628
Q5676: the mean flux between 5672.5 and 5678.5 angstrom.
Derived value 8.6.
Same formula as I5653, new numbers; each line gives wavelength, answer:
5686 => 8.055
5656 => 7.922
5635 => 7.789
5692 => 7.872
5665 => 8.057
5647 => 7.998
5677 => 8.428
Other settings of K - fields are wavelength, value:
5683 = 7.921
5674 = 8.769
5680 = 8.151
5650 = 8.168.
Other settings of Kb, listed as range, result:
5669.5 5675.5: 8.322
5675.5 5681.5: 8.151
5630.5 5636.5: 7.789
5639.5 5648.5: 7.637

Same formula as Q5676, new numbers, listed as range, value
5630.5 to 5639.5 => 7.82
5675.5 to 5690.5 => 8.09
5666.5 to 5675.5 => 8.44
